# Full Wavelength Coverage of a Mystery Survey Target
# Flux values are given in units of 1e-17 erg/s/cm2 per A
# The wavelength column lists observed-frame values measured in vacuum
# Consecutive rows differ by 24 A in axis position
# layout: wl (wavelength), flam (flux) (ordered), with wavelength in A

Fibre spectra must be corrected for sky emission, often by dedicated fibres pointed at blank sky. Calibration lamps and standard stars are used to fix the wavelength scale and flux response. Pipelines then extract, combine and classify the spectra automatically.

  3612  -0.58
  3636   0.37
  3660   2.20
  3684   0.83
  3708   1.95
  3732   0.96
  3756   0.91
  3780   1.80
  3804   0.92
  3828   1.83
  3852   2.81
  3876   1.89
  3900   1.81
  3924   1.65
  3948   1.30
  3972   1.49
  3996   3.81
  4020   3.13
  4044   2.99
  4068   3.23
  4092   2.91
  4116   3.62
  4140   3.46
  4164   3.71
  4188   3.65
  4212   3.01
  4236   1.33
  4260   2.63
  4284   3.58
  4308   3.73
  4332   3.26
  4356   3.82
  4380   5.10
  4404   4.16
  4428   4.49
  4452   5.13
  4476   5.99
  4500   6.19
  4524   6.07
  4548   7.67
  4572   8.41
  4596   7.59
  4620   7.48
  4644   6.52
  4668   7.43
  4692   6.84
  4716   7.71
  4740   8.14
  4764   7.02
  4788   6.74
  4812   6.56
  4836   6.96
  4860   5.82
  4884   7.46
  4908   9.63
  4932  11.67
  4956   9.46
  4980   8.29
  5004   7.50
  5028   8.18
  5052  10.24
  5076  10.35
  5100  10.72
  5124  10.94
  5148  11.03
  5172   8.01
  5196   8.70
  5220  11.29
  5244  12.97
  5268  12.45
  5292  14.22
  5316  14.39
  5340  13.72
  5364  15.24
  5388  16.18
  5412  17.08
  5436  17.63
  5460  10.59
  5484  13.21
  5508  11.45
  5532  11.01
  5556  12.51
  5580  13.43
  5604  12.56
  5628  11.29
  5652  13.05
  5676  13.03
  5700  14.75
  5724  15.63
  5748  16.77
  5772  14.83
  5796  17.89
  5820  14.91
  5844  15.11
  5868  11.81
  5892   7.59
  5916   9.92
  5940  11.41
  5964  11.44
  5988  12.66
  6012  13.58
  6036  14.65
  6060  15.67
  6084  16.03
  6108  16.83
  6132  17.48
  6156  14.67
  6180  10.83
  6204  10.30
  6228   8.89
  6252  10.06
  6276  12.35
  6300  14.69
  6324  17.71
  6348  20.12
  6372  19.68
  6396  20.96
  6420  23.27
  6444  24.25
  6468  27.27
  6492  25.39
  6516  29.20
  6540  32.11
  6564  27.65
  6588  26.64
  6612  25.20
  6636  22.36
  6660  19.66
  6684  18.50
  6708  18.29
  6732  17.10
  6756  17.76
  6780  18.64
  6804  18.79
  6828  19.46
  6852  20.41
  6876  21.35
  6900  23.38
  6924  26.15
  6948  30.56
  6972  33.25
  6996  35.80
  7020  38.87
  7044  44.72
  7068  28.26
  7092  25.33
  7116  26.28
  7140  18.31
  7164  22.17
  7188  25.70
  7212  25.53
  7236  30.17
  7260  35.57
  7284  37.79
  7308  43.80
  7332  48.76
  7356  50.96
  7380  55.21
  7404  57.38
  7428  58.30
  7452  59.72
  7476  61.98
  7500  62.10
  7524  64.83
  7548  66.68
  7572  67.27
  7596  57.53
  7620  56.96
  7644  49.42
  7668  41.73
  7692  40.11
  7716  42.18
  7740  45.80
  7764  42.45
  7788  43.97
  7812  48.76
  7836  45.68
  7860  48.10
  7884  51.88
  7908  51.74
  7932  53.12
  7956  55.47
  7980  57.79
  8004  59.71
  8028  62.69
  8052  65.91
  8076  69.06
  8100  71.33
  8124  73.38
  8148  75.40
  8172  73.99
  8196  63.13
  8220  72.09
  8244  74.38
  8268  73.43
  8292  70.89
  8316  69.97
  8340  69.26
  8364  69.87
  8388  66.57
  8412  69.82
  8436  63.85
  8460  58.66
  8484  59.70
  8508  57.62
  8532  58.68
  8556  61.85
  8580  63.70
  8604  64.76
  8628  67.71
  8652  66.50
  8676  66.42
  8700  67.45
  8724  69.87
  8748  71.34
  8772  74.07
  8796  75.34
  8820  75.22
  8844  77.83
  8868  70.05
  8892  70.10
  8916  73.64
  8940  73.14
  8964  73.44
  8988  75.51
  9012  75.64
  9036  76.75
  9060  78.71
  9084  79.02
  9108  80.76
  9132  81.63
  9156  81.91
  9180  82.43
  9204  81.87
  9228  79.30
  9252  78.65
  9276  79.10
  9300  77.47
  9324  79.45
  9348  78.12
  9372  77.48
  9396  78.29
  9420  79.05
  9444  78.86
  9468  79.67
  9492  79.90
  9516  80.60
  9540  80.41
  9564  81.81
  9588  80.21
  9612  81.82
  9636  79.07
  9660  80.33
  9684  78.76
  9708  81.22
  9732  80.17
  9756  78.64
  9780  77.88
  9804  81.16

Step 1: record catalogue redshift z 0.000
